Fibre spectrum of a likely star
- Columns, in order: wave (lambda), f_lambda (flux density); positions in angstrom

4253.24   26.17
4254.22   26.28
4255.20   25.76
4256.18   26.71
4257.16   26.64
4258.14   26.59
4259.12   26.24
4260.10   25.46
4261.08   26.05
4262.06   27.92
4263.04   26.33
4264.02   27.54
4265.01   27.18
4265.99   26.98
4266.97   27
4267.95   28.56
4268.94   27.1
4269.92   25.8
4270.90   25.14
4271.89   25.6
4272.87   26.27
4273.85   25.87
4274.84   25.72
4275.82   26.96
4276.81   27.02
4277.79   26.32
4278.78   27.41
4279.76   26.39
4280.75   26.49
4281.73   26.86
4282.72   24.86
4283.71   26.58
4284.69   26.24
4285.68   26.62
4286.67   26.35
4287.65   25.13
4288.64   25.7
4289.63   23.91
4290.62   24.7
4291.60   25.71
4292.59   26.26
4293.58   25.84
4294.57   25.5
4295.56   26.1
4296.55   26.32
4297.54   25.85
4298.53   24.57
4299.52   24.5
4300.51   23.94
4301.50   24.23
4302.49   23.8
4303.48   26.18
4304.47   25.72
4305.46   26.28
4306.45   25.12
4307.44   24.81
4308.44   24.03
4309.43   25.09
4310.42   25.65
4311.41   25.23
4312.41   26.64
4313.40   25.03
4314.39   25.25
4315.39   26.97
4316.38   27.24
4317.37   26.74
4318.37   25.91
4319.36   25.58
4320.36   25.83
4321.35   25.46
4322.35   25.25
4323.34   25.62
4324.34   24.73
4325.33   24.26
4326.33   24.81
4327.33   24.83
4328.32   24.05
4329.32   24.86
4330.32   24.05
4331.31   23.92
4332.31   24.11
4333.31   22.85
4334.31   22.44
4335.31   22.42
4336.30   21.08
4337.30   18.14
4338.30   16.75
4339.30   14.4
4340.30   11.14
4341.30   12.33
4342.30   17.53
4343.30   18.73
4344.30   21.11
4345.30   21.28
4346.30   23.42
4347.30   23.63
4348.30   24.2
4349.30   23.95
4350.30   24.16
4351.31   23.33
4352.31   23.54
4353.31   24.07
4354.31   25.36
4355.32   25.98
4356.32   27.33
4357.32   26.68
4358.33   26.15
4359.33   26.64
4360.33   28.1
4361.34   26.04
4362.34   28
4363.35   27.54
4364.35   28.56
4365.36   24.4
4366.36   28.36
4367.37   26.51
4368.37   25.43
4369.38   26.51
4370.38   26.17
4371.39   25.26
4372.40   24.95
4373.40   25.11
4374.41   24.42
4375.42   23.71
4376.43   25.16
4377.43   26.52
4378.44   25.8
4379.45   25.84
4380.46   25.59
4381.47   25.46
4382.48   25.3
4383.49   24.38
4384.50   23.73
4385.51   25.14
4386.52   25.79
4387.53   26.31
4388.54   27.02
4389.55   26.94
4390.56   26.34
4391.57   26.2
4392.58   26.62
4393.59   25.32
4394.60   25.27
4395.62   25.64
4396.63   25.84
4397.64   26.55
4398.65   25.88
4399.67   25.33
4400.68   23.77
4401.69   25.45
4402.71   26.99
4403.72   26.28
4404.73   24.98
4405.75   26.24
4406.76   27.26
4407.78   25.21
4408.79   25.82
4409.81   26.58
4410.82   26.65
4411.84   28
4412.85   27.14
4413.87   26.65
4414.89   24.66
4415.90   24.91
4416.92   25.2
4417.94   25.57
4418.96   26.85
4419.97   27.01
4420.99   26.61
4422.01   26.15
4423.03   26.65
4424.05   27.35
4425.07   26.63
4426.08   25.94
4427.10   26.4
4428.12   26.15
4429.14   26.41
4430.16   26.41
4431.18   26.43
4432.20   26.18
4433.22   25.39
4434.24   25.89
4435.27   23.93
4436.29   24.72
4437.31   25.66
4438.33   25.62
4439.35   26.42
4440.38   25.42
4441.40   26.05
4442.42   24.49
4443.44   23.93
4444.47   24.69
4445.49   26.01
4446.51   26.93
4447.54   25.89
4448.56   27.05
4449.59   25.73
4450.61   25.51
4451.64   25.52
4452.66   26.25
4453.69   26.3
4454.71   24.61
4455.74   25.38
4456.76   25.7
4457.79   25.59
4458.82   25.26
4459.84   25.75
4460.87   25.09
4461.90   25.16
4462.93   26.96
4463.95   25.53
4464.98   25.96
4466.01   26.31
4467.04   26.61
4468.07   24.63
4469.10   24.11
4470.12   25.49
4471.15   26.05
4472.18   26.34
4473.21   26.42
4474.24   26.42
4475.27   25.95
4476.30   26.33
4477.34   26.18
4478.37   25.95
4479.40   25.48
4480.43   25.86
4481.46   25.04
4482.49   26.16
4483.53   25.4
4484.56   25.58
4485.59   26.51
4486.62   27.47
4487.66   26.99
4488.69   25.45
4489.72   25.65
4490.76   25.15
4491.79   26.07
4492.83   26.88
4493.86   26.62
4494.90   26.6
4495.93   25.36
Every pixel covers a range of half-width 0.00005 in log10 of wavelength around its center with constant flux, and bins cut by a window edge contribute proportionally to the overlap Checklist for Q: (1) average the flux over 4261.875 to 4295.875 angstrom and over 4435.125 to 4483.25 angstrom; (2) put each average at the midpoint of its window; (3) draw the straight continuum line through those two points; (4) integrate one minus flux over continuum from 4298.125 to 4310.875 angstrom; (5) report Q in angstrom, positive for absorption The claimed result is 0.6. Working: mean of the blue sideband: 26.3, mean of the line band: 24.9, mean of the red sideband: 25.7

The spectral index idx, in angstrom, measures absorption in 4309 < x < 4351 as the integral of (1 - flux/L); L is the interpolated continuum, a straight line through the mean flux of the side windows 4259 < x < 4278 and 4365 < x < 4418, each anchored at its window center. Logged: 5.1 angstrom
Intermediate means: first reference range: 26.6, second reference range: 25.8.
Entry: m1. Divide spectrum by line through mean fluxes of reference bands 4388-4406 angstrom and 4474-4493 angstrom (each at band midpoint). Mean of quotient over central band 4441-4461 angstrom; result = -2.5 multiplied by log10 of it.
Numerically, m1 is 0.02 mag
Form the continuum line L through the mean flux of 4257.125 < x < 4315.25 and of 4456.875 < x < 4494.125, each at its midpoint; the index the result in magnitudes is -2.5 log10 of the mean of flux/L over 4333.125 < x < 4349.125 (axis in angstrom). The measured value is 0.31 mag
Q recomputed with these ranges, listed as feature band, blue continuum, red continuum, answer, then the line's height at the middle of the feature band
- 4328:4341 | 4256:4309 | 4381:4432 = 2.69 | 26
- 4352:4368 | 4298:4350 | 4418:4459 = -1.53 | 24.2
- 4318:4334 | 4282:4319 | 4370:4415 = 0.55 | 25.6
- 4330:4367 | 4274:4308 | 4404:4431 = 4.19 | 26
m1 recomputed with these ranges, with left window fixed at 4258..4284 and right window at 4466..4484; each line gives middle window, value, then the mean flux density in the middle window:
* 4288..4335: 0.05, 25.1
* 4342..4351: 0.19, 22.1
